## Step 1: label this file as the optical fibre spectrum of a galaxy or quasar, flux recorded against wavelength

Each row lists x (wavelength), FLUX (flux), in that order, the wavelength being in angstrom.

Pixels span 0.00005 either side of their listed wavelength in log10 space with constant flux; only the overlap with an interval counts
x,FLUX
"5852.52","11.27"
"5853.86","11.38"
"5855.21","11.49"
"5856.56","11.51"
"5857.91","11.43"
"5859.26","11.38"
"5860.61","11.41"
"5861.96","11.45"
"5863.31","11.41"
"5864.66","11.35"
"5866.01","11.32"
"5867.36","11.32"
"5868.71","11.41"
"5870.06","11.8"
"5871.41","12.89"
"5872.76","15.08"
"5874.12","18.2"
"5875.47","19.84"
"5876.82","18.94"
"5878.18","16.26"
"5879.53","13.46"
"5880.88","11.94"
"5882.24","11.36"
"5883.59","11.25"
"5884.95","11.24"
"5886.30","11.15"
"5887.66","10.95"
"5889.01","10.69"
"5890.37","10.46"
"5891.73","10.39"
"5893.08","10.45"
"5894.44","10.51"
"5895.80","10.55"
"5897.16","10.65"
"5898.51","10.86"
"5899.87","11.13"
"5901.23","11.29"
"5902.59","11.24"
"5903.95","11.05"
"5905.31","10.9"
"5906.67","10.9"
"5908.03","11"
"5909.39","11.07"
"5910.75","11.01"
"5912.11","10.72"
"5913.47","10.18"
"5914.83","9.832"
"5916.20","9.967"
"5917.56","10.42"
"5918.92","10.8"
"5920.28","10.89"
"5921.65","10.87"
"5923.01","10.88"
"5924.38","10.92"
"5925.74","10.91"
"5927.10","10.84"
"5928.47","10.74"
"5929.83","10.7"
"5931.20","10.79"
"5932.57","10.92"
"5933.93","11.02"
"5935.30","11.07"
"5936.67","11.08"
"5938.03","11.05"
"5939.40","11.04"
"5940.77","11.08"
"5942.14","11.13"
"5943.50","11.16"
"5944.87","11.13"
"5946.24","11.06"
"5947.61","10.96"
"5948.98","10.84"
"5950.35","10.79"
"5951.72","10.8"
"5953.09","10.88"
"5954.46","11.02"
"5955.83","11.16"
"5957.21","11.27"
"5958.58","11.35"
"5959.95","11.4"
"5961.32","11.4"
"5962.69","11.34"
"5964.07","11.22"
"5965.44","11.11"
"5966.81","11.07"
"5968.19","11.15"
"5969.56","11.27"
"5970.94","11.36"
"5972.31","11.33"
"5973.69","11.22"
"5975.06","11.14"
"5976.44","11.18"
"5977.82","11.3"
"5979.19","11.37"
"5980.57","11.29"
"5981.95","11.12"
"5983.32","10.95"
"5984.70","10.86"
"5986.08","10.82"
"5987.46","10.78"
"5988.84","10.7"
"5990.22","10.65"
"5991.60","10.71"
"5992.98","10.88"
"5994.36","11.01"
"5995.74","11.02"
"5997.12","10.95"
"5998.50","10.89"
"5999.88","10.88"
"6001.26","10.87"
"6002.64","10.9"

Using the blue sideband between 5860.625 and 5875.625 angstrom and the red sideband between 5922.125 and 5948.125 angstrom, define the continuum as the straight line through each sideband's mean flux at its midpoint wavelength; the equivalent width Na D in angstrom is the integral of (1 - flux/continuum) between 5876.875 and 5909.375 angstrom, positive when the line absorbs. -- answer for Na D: 2.1 angstrom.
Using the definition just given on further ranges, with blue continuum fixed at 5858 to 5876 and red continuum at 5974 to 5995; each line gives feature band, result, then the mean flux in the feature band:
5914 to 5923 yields 1.2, 10.5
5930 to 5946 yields 1.0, 11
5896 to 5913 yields 1.8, 11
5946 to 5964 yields 0.6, 11.1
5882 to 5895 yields 1.8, 10.8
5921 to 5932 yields 1.0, 10.8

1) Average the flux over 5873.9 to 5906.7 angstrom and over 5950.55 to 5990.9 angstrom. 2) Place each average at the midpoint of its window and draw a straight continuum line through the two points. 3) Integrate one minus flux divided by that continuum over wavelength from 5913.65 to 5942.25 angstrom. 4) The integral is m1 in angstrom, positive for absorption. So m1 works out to 2.2 angstrom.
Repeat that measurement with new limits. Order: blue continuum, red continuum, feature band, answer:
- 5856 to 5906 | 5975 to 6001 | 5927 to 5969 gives 1.26 angstrom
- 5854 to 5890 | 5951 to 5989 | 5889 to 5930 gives 4.57 angstrom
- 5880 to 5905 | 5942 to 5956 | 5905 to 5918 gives 0.45 angstrom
